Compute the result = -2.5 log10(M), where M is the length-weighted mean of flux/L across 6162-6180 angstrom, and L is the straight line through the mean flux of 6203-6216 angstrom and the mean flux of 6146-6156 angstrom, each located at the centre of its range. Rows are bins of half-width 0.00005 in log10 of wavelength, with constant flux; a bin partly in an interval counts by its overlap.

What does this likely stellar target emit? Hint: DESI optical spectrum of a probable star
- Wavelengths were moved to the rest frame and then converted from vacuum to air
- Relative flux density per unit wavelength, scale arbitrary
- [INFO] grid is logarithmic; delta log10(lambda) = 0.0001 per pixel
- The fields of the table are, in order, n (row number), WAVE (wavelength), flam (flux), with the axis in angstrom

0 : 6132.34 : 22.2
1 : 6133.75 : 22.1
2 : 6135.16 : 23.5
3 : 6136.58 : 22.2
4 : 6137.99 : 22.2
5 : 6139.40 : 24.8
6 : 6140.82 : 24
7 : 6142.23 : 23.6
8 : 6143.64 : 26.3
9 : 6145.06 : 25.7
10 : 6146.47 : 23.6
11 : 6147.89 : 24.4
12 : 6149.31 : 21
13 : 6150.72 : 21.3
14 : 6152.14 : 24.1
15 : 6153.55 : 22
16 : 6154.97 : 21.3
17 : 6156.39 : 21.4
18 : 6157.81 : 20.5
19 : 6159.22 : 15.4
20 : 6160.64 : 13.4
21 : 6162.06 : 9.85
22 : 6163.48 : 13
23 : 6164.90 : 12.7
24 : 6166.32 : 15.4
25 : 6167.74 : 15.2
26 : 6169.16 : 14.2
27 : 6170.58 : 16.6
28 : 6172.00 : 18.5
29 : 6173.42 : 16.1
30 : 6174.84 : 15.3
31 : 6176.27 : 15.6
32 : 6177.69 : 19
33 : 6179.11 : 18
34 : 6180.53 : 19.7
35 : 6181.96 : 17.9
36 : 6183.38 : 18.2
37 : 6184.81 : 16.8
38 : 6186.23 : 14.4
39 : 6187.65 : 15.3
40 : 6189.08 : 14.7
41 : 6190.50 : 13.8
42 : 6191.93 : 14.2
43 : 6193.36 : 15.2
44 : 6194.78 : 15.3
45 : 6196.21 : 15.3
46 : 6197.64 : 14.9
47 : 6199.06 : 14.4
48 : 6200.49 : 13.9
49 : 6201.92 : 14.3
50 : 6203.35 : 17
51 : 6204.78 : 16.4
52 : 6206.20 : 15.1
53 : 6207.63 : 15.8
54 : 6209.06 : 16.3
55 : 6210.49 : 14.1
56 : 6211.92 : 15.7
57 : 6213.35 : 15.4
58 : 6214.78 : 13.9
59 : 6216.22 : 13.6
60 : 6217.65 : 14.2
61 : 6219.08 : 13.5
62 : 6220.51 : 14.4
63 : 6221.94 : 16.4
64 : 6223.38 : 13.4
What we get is 0.27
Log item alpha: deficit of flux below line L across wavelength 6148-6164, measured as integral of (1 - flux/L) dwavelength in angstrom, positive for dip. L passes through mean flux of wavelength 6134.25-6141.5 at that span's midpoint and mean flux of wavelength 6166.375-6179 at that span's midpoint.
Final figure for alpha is 0.9 angstrom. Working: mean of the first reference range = 23.3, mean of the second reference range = 16.3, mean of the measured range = 18.8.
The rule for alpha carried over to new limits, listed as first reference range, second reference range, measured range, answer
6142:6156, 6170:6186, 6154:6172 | 3.97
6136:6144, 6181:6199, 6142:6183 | 3.13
